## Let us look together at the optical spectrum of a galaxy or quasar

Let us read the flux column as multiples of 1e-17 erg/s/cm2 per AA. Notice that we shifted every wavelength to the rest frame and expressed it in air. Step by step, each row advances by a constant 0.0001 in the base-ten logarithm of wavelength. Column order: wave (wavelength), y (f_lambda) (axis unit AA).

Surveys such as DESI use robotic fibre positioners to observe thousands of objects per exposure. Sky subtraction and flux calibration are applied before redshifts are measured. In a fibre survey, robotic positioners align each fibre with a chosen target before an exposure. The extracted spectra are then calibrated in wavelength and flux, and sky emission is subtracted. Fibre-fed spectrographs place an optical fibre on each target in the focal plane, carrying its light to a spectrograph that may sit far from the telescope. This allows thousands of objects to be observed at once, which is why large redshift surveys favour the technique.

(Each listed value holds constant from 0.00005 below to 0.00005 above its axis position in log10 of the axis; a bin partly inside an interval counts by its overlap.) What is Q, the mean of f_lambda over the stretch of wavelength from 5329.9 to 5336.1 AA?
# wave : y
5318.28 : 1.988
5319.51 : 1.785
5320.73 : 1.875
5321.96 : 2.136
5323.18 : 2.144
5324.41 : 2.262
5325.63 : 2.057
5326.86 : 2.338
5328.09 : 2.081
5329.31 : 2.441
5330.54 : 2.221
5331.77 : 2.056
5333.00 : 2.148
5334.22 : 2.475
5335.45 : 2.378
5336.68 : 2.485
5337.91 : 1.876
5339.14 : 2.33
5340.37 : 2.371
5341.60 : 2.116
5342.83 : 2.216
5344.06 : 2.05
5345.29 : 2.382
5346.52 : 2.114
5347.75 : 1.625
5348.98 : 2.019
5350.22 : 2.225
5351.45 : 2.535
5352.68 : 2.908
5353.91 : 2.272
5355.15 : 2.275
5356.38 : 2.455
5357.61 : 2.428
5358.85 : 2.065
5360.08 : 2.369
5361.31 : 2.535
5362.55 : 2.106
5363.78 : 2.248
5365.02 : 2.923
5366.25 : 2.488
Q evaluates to 2.26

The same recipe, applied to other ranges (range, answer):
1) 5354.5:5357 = 2.36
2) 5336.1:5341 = 2.26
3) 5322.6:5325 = 2.2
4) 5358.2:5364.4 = 2.27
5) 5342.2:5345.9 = 2.22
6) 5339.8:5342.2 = 2.24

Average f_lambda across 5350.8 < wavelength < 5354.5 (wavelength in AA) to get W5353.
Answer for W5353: 2.58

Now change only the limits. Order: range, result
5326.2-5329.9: 2.28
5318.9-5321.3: 1.83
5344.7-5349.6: 2.03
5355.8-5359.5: 2.32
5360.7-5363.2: 2.32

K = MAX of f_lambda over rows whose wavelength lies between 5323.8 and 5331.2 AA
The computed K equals 2.441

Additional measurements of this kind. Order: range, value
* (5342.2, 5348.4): 2.382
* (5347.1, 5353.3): 2.908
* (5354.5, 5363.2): 2.535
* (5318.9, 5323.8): 2.144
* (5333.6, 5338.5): 2.485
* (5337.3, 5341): 2.371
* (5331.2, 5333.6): 2.148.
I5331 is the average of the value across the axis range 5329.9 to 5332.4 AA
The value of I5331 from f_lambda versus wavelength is 2.14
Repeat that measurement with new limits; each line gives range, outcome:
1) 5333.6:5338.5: 2.31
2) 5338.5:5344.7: 2.22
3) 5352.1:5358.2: 2.47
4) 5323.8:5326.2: 2.17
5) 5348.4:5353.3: 2.42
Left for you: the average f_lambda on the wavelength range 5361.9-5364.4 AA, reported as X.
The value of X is 2.18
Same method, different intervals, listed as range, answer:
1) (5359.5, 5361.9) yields 2.46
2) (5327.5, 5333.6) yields 2.19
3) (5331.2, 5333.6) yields 2.1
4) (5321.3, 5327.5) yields 2.18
